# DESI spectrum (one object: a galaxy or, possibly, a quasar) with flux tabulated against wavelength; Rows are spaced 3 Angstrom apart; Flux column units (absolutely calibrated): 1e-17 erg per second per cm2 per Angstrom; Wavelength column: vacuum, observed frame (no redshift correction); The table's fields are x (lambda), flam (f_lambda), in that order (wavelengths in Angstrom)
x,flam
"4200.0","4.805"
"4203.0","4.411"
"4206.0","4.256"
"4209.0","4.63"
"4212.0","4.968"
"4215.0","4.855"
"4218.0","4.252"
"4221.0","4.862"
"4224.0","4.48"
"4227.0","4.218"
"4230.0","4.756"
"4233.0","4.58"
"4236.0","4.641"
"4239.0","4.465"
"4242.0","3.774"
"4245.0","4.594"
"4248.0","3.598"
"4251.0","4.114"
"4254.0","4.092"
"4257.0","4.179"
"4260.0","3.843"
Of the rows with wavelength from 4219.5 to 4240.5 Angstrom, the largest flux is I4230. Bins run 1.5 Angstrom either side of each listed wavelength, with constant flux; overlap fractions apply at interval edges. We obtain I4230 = 4.862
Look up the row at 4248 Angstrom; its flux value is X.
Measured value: 3.598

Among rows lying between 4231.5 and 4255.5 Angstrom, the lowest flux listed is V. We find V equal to 3.598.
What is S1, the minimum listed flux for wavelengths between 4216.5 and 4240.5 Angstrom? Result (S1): 4.218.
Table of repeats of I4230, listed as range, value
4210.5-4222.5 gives 4.968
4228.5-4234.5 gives 4.756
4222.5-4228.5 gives 4.48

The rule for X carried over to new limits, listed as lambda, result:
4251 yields 4.114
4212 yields 4.968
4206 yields 4.256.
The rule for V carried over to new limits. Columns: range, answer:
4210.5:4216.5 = 4.855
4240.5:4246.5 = 3.774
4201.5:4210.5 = 4.256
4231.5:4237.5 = 4.58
